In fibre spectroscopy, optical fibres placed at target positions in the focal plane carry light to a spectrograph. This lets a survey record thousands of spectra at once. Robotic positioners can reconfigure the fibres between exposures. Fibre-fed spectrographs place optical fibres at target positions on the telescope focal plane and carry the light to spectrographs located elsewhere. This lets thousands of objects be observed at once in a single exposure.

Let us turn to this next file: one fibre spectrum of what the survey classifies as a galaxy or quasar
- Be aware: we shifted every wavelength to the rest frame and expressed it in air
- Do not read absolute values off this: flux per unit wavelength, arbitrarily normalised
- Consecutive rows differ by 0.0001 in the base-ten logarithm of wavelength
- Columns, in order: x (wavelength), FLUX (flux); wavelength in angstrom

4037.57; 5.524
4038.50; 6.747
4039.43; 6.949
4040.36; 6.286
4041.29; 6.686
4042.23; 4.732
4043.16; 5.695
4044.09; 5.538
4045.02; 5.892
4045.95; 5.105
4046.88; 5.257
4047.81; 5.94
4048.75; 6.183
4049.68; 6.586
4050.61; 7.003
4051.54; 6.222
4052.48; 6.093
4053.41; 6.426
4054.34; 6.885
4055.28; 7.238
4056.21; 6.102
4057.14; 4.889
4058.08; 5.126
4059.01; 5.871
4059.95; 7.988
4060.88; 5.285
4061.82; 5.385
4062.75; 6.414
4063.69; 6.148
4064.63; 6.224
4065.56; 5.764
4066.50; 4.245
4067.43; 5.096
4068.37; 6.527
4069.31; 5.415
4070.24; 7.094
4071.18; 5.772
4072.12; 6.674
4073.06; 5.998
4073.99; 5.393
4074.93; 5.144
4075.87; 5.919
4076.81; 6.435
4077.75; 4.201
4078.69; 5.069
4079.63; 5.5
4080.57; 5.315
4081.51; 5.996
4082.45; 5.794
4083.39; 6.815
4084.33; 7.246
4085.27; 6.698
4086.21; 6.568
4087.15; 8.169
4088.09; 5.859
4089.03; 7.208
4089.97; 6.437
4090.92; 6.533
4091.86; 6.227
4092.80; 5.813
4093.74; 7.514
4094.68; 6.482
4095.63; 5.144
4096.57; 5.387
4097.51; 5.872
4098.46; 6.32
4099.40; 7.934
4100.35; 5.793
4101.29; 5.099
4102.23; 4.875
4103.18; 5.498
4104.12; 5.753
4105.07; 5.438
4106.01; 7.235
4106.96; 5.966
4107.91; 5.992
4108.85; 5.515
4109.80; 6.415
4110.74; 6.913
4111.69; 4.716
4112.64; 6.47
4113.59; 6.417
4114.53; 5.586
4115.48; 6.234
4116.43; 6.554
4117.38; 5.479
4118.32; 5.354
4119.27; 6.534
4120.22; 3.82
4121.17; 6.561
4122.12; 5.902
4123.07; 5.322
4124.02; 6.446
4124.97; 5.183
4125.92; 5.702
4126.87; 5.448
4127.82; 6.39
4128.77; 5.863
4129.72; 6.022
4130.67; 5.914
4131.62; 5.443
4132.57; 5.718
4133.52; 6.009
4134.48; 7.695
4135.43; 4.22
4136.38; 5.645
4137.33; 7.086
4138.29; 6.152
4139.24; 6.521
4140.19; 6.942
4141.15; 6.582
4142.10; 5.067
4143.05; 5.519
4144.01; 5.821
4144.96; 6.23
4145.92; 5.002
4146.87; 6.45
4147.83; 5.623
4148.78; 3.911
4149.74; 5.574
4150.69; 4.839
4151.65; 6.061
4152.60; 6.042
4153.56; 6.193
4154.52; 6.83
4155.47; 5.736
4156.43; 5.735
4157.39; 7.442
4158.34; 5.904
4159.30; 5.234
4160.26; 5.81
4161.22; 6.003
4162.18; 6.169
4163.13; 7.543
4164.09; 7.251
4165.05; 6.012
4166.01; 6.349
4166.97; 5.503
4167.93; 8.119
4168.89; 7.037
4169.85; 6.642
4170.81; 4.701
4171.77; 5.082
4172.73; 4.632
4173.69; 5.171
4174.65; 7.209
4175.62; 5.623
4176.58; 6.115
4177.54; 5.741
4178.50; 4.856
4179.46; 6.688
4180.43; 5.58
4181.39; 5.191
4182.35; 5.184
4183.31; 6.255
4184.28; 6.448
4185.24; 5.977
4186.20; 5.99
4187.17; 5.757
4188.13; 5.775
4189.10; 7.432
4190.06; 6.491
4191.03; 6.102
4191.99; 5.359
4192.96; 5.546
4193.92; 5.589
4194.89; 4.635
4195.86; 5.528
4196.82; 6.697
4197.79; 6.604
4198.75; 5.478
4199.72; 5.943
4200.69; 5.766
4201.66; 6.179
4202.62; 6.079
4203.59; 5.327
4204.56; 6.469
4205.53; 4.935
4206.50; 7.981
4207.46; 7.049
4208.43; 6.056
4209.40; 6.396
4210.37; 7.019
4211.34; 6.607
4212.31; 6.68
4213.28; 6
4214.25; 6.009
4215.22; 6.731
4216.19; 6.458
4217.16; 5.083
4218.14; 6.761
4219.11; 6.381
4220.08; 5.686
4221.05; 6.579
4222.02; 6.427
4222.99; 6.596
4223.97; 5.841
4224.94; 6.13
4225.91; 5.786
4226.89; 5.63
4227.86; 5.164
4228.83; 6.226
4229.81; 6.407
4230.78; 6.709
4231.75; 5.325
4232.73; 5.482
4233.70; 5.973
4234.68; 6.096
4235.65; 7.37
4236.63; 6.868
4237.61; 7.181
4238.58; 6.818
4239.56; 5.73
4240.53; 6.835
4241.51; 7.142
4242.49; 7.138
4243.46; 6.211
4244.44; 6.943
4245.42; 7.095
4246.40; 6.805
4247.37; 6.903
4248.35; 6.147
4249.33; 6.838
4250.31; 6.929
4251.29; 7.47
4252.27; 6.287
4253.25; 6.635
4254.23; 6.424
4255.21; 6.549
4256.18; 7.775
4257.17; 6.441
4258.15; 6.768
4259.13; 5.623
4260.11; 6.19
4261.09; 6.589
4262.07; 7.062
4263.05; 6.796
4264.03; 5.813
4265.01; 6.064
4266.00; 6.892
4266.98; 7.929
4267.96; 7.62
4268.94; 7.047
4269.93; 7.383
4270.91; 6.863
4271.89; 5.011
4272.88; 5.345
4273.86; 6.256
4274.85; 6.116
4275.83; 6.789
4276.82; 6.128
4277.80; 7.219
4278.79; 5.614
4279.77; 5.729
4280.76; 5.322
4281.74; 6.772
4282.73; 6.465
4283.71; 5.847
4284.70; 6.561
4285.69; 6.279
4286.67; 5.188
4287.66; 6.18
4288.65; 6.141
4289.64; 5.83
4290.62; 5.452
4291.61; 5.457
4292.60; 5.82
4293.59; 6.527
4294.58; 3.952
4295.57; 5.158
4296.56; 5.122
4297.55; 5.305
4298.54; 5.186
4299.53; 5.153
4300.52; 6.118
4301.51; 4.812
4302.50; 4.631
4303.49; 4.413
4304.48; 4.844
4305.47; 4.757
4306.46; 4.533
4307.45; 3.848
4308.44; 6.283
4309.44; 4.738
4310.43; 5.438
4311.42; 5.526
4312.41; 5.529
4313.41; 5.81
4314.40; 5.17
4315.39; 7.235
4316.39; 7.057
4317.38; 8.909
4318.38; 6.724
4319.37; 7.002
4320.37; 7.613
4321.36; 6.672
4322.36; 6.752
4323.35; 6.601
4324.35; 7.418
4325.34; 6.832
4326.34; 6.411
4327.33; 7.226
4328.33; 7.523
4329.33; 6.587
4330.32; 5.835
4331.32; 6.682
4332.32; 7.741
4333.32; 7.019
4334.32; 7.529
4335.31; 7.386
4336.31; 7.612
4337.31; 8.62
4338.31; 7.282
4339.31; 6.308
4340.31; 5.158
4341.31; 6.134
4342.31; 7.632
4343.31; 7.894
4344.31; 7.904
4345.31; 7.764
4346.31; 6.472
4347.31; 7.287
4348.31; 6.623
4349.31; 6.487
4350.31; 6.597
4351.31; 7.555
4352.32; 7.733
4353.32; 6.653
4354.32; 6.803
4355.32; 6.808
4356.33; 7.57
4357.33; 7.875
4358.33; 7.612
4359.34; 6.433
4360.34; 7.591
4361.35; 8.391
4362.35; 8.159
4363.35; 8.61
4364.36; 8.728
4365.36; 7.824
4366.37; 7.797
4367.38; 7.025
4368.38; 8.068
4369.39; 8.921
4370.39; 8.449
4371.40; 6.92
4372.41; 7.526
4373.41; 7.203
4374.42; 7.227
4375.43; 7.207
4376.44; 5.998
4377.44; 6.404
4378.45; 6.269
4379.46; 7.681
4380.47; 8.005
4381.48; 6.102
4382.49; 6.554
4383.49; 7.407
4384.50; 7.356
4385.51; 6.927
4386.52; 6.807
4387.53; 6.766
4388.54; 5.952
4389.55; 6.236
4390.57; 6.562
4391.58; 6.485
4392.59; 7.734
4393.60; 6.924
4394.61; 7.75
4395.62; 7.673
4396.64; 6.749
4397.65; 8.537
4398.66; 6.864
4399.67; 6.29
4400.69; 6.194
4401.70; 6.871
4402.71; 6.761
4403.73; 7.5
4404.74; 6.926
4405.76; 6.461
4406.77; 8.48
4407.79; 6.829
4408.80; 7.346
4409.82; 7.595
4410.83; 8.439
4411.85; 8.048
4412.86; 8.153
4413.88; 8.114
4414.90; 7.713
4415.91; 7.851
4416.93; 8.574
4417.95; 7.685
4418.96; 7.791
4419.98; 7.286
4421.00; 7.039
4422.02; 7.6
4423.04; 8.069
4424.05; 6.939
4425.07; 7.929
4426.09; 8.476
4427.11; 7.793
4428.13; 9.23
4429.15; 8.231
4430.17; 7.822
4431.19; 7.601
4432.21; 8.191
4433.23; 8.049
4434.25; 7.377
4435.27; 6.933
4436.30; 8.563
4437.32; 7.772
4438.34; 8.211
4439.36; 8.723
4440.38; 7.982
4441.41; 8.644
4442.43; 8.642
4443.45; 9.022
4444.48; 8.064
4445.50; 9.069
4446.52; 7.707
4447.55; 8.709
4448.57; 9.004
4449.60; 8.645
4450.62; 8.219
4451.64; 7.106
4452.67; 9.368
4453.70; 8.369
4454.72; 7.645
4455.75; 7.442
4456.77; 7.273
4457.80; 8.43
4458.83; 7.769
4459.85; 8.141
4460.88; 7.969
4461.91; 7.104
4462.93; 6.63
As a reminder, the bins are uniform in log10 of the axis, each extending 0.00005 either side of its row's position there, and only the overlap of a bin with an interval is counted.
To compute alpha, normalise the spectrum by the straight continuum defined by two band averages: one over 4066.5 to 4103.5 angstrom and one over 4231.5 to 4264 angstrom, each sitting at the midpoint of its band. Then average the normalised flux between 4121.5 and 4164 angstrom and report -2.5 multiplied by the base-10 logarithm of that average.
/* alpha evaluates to 0.05 mag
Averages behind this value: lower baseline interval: 6.05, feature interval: 5.95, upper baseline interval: 6.62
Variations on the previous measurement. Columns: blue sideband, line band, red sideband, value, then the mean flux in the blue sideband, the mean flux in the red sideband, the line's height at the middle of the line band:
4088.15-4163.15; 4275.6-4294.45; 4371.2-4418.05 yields 0.11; 5.96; 7.18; 6.69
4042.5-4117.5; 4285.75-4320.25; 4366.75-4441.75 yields 0.24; 6.04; 7.46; 7.02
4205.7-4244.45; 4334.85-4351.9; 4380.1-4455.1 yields 0.01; 6.37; 7.67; 7.17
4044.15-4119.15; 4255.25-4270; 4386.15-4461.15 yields 0.02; 6.04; 7.73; 6.93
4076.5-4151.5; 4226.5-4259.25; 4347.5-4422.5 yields 0.01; 5.96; 7.32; 6.61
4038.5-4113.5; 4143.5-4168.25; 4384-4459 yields 0.07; 6.05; 7.7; 6.43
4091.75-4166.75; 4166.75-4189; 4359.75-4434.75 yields 0.06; 5.97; 7.47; 6.24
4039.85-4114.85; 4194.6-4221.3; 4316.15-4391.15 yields 0.07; 6.03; 7.19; 6.58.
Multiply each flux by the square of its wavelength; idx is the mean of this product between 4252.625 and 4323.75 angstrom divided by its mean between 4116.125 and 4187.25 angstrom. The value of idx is 1.09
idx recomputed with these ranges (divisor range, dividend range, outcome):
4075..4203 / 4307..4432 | 1.34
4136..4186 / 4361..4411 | 1.35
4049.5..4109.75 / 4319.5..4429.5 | 1.38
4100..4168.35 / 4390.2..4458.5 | 1.50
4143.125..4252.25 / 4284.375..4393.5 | 1.16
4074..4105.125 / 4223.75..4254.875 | 1.15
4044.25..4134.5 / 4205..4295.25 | 1.14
